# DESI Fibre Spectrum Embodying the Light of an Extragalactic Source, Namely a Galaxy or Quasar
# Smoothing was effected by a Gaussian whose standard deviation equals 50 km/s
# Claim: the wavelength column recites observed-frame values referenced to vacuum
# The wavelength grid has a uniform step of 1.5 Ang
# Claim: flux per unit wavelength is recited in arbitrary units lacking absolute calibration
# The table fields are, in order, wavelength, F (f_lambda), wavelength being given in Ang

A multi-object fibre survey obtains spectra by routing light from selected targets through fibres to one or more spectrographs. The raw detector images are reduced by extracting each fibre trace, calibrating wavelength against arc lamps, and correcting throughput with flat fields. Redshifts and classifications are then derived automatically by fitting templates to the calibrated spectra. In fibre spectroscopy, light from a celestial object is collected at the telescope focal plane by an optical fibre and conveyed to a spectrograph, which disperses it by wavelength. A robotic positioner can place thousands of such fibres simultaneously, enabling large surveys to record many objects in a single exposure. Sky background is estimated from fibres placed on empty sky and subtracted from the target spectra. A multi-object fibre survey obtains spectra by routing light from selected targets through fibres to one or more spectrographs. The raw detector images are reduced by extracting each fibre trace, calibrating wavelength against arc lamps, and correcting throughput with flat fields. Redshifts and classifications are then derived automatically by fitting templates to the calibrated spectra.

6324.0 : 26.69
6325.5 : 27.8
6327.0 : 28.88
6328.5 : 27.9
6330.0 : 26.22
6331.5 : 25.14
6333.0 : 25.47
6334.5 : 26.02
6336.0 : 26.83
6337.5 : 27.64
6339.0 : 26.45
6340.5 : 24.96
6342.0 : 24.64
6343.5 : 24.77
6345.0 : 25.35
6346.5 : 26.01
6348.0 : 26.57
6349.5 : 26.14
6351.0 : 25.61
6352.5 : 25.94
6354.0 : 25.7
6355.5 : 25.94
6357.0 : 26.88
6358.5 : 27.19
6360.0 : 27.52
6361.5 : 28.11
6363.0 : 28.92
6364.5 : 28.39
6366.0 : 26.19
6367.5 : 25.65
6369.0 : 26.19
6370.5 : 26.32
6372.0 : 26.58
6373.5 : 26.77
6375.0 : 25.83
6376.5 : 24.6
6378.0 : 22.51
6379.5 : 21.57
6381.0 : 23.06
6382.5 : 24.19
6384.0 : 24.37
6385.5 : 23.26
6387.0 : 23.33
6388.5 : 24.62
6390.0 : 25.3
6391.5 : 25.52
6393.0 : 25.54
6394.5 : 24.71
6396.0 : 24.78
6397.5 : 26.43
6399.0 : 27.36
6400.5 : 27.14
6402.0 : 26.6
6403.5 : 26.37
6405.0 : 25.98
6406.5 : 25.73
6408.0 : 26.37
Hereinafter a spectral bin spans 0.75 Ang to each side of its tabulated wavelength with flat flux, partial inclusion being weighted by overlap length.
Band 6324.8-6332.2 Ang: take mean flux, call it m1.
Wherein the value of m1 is 27.2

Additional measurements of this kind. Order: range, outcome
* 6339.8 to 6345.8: 24.9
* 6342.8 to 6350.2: 25.8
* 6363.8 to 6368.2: 26.7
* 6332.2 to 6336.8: 26.1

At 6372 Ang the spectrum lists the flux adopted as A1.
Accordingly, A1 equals 26.58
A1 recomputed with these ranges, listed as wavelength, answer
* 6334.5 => 26.02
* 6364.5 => 28.39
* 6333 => 25.47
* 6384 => 24.37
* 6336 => 26.83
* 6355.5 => 25.94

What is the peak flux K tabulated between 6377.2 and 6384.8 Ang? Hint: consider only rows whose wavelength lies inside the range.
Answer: 24.37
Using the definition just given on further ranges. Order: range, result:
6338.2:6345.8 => 26.45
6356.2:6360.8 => 27.52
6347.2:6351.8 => 26.57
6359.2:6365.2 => 28.92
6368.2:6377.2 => 26.77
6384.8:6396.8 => 25.54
